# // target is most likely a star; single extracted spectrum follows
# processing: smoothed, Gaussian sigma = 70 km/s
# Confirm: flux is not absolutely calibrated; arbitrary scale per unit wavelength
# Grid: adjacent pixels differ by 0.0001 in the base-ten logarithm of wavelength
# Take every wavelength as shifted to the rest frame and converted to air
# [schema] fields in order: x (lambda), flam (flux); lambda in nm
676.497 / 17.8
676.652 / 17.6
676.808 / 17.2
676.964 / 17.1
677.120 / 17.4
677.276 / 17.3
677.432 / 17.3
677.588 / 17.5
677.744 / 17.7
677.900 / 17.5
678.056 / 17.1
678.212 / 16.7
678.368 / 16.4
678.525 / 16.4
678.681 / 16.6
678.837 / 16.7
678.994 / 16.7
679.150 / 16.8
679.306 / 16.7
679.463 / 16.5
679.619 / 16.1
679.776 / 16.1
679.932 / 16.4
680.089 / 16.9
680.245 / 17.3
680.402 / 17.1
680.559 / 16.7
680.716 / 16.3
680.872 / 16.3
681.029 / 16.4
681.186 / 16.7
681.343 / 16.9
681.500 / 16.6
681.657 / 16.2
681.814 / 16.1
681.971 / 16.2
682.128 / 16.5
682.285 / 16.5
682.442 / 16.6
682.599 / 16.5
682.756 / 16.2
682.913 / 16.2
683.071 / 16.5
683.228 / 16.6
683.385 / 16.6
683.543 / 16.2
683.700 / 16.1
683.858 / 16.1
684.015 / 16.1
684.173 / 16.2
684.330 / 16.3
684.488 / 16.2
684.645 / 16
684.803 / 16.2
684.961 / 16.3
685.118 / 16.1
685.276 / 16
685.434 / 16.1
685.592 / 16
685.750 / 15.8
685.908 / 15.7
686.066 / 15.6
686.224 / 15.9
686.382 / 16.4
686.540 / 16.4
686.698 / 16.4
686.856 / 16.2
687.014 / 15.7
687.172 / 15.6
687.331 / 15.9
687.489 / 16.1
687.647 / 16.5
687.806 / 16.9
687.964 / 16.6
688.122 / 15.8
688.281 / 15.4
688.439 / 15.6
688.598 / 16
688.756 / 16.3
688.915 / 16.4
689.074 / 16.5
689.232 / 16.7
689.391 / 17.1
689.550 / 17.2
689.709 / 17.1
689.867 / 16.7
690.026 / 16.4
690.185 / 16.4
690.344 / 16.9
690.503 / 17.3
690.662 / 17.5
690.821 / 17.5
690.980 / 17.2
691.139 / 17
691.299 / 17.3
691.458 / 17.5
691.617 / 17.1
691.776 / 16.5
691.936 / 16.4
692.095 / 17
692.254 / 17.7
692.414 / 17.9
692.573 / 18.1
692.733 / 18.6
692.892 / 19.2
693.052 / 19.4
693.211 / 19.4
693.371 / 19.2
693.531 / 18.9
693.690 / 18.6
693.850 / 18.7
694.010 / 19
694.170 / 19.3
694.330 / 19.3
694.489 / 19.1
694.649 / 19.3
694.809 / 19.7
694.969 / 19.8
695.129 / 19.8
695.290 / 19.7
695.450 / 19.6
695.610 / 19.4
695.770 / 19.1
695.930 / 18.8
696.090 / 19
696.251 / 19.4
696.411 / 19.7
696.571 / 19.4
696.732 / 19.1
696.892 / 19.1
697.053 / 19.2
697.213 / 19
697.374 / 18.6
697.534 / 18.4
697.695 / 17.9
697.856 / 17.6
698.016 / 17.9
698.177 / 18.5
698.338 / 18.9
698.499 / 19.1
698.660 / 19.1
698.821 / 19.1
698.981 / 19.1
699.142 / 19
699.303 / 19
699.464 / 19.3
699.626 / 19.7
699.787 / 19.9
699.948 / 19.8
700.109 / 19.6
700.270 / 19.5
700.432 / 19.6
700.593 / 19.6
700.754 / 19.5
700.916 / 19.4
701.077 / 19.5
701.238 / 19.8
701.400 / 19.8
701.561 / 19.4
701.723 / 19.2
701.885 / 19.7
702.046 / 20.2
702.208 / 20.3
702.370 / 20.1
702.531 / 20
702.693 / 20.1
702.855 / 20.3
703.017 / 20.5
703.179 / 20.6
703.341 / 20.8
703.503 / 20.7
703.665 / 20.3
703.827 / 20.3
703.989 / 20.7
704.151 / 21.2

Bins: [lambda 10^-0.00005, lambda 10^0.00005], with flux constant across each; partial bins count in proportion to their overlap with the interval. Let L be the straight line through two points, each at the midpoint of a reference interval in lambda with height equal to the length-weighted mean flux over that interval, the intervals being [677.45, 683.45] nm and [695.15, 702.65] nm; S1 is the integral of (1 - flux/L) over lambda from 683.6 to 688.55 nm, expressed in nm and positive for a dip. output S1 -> 0.39 nm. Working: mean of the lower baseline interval 16.6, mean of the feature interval 16.1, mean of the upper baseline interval 19.3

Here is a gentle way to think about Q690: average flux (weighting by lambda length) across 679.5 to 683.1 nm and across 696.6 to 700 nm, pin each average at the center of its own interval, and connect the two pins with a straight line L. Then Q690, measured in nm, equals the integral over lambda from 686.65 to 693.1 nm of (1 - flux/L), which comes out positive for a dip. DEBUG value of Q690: 0.31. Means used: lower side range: 16.5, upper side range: 18.9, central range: 16.9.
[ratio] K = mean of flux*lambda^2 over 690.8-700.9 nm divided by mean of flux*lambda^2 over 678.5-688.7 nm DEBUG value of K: 1.20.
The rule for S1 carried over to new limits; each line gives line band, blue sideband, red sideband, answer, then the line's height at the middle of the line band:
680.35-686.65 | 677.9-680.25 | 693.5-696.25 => 0.39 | 17.4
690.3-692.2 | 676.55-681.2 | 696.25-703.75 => 0.13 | 18.4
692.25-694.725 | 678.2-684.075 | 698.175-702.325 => -0.06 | 18.4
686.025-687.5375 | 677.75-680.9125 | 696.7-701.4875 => 0.14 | 17.6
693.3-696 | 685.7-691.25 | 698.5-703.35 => -0.18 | 18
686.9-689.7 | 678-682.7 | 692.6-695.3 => 0.28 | 18.1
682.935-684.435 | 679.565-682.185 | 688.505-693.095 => 0.04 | 16.7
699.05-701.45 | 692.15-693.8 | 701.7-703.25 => 0.03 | 19.8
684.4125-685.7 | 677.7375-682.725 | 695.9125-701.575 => 0.09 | 17.3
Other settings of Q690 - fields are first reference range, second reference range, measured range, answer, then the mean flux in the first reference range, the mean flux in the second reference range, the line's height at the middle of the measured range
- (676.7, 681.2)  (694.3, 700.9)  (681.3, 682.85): 0.072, 16.8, 19.2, 17.2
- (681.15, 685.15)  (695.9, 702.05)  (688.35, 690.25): 0.100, 16.3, 19.2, 17.4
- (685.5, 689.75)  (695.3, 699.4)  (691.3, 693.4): -0.049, 16.2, 18.9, 17.5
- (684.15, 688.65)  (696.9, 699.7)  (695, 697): -0.119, 16.1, 18.8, 18.3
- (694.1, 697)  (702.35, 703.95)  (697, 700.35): 0.140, 19.4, 20.4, 19.8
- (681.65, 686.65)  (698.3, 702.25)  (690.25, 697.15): -0.151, 16.2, 19.5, 18.1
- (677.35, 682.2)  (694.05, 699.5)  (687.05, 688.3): 0.118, 16.7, 19.1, 17.8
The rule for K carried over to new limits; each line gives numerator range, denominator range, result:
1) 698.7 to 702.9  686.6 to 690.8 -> 1.24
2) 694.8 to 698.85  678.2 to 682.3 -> 1.21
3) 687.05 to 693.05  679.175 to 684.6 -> 1.05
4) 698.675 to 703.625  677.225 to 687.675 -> 1.27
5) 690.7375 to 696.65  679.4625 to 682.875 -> 1.17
